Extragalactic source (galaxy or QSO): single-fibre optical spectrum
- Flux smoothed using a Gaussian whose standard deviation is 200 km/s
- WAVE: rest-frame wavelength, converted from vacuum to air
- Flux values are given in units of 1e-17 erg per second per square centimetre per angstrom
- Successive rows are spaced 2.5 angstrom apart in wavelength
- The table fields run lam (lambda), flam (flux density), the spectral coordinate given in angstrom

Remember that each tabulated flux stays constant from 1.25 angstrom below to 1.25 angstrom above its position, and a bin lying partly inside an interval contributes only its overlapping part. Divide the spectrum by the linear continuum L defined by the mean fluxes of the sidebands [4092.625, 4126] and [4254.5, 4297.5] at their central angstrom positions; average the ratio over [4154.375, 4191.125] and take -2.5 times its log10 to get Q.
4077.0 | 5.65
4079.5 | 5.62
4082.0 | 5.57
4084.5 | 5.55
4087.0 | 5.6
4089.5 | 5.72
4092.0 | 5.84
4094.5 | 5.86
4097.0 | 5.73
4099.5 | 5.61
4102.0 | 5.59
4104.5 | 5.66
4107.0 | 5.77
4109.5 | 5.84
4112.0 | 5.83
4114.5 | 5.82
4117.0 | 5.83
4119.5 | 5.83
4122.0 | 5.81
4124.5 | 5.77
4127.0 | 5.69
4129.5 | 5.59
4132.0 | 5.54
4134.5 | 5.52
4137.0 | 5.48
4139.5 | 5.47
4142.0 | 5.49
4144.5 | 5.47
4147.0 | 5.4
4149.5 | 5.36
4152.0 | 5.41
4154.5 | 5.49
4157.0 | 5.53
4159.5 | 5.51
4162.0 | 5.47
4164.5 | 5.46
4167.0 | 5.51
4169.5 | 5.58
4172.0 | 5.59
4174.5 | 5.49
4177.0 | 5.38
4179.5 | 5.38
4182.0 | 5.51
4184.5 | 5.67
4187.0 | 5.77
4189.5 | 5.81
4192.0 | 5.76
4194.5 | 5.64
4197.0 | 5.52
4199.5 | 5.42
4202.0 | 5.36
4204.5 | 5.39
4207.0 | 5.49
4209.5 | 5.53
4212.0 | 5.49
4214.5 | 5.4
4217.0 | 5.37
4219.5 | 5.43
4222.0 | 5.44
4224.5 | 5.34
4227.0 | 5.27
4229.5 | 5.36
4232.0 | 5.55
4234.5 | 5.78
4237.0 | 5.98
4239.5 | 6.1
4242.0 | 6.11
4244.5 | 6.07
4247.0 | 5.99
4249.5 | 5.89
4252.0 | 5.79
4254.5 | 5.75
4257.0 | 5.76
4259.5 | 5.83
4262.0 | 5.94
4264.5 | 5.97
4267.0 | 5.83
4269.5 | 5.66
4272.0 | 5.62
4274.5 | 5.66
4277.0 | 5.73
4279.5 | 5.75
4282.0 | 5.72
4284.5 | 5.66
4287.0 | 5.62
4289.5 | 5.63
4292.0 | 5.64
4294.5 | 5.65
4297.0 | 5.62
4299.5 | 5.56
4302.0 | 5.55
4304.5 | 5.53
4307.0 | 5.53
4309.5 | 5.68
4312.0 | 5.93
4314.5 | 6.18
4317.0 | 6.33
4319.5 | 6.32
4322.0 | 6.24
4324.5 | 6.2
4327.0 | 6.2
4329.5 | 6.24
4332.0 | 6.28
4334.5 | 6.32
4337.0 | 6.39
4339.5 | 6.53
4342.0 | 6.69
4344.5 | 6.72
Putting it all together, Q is 0.04 mag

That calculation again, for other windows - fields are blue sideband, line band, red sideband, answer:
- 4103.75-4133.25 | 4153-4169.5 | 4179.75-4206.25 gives 0.029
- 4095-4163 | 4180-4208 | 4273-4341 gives 0.029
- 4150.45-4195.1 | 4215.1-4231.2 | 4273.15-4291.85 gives 0.046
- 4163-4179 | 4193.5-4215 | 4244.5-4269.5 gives 0.032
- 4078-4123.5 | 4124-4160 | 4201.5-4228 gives 0.020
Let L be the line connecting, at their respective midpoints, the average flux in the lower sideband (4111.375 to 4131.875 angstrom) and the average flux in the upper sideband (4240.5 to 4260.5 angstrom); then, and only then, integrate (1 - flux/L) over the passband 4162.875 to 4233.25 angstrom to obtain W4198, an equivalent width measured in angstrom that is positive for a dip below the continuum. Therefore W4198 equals 4.2 angstrom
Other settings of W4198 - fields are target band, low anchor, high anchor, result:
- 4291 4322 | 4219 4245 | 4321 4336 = 1.6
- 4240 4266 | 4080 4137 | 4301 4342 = 0.3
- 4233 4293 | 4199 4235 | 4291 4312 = -3.0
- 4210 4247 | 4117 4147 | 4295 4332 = 1.0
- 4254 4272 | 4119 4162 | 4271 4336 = -0.1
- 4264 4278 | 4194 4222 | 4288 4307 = -0.5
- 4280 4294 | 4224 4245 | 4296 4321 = 0.3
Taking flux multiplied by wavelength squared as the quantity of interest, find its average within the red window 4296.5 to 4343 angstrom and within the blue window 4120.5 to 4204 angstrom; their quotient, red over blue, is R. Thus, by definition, 1.2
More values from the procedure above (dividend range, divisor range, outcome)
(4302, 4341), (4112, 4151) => 1.19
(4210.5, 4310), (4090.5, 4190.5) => 1.07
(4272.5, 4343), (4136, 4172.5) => 1.17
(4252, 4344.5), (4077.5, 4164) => 1.15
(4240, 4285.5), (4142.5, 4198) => 1.10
